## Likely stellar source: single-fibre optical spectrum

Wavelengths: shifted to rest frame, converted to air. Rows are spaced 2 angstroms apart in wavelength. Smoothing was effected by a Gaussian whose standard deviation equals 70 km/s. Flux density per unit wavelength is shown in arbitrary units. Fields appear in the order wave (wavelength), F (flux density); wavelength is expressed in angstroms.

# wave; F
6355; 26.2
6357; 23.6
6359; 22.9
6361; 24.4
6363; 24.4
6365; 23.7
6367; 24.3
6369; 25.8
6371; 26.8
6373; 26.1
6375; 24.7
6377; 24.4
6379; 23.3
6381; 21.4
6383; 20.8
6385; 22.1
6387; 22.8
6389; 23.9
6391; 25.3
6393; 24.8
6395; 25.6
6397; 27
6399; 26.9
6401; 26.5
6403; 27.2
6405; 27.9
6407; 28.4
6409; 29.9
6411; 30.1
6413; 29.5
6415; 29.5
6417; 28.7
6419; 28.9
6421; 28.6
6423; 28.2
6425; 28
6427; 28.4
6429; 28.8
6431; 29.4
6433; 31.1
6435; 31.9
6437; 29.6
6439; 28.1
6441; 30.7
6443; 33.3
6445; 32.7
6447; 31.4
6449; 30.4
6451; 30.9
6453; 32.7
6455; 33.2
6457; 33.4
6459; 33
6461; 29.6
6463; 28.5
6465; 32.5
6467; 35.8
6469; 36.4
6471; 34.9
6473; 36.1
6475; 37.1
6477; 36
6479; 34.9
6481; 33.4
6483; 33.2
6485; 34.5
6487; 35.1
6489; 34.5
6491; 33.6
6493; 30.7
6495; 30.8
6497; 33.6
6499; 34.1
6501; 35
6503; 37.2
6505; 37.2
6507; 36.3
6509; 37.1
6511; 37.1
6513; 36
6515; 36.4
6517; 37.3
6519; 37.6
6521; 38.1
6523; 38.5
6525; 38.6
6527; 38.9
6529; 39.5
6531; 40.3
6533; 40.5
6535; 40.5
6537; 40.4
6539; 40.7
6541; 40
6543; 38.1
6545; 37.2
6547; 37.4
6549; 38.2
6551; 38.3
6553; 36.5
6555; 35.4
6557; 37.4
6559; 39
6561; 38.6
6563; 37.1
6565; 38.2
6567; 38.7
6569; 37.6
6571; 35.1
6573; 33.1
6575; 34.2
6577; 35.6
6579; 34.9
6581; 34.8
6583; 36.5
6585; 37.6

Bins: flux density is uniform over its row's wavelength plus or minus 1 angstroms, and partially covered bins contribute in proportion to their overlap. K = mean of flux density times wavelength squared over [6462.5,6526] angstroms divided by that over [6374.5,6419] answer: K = 1.4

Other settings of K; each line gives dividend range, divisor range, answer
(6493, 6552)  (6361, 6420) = 1.51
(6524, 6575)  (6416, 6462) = 1.29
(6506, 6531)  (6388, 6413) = 1.45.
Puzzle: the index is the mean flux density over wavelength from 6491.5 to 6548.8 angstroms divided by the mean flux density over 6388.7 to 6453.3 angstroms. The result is 1.3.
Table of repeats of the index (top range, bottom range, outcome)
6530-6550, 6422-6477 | 1.24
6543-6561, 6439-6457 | 1.18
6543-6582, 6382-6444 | 1.32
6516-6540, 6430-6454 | 1.27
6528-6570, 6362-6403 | 1.57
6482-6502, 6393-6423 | 1.19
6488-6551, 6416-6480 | 1.17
